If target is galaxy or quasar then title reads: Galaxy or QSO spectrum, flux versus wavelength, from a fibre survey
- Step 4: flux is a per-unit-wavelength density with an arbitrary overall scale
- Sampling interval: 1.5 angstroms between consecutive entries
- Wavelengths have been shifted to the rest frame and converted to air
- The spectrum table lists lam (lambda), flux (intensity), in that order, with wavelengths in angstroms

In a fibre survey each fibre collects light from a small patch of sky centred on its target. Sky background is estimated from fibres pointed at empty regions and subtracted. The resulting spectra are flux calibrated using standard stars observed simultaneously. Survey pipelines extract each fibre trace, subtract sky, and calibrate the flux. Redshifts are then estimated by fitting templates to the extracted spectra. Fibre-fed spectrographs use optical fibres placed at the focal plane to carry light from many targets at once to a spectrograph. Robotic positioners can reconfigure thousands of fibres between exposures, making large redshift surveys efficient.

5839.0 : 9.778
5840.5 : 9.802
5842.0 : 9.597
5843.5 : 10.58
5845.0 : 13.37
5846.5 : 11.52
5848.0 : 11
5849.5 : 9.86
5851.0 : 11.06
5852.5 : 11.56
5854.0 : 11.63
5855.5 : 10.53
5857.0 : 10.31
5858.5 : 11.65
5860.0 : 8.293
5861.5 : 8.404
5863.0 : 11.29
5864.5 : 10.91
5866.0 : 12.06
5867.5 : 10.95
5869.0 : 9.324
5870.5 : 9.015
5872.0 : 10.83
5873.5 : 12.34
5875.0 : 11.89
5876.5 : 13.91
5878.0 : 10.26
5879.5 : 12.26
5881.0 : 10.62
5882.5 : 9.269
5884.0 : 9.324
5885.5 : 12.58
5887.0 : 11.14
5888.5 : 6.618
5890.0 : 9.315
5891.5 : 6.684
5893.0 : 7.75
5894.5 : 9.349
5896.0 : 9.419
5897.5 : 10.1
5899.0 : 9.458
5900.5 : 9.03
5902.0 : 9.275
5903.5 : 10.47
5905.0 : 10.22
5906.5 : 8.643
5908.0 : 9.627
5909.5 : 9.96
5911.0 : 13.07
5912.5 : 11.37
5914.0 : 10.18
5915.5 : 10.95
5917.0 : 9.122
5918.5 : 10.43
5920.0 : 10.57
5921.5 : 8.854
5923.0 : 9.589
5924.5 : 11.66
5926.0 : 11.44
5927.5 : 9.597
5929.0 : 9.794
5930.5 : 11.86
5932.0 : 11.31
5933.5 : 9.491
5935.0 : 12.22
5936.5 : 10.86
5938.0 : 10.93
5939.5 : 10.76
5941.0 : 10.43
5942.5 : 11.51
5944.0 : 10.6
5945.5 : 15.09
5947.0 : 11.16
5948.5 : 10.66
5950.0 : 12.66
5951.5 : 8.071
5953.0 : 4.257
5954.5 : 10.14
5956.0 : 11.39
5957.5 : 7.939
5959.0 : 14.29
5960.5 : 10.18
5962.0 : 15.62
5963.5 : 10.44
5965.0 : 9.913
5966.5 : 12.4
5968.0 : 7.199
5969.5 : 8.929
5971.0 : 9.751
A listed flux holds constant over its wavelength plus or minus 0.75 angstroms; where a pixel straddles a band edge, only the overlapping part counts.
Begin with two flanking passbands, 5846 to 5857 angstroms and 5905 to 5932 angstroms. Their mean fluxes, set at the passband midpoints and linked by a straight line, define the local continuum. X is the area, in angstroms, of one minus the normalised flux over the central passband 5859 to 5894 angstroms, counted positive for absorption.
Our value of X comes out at 1.8 angstroms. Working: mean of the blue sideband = 11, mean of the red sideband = 10.4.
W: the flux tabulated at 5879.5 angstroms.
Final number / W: 12.26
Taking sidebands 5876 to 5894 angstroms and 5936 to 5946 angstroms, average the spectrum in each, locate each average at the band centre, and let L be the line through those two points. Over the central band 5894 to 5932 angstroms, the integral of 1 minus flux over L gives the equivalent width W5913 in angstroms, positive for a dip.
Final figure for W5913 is 1.6 angstroms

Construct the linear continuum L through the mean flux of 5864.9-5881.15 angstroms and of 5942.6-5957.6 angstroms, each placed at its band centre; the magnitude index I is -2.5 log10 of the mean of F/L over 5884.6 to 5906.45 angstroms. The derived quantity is 0.17 mag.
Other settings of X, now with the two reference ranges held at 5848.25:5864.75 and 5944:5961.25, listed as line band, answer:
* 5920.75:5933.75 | 0.11 angstroms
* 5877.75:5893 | 1.19 angstroms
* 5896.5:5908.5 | 1.05 angstroms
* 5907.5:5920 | -0.10 angstroms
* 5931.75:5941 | -0.30 angstroms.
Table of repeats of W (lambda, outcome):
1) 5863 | 11.29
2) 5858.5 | 11.65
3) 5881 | 10.62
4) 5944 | 10.6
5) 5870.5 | 9.015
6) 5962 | 15.62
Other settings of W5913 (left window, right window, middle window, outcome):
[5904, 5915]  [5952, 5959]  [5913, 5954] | -3.45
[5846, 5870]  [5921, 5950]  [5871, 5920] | 2.86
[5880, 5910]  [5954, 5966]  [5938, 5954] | 0.51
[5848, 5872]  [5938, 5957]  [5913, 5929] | 0.44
